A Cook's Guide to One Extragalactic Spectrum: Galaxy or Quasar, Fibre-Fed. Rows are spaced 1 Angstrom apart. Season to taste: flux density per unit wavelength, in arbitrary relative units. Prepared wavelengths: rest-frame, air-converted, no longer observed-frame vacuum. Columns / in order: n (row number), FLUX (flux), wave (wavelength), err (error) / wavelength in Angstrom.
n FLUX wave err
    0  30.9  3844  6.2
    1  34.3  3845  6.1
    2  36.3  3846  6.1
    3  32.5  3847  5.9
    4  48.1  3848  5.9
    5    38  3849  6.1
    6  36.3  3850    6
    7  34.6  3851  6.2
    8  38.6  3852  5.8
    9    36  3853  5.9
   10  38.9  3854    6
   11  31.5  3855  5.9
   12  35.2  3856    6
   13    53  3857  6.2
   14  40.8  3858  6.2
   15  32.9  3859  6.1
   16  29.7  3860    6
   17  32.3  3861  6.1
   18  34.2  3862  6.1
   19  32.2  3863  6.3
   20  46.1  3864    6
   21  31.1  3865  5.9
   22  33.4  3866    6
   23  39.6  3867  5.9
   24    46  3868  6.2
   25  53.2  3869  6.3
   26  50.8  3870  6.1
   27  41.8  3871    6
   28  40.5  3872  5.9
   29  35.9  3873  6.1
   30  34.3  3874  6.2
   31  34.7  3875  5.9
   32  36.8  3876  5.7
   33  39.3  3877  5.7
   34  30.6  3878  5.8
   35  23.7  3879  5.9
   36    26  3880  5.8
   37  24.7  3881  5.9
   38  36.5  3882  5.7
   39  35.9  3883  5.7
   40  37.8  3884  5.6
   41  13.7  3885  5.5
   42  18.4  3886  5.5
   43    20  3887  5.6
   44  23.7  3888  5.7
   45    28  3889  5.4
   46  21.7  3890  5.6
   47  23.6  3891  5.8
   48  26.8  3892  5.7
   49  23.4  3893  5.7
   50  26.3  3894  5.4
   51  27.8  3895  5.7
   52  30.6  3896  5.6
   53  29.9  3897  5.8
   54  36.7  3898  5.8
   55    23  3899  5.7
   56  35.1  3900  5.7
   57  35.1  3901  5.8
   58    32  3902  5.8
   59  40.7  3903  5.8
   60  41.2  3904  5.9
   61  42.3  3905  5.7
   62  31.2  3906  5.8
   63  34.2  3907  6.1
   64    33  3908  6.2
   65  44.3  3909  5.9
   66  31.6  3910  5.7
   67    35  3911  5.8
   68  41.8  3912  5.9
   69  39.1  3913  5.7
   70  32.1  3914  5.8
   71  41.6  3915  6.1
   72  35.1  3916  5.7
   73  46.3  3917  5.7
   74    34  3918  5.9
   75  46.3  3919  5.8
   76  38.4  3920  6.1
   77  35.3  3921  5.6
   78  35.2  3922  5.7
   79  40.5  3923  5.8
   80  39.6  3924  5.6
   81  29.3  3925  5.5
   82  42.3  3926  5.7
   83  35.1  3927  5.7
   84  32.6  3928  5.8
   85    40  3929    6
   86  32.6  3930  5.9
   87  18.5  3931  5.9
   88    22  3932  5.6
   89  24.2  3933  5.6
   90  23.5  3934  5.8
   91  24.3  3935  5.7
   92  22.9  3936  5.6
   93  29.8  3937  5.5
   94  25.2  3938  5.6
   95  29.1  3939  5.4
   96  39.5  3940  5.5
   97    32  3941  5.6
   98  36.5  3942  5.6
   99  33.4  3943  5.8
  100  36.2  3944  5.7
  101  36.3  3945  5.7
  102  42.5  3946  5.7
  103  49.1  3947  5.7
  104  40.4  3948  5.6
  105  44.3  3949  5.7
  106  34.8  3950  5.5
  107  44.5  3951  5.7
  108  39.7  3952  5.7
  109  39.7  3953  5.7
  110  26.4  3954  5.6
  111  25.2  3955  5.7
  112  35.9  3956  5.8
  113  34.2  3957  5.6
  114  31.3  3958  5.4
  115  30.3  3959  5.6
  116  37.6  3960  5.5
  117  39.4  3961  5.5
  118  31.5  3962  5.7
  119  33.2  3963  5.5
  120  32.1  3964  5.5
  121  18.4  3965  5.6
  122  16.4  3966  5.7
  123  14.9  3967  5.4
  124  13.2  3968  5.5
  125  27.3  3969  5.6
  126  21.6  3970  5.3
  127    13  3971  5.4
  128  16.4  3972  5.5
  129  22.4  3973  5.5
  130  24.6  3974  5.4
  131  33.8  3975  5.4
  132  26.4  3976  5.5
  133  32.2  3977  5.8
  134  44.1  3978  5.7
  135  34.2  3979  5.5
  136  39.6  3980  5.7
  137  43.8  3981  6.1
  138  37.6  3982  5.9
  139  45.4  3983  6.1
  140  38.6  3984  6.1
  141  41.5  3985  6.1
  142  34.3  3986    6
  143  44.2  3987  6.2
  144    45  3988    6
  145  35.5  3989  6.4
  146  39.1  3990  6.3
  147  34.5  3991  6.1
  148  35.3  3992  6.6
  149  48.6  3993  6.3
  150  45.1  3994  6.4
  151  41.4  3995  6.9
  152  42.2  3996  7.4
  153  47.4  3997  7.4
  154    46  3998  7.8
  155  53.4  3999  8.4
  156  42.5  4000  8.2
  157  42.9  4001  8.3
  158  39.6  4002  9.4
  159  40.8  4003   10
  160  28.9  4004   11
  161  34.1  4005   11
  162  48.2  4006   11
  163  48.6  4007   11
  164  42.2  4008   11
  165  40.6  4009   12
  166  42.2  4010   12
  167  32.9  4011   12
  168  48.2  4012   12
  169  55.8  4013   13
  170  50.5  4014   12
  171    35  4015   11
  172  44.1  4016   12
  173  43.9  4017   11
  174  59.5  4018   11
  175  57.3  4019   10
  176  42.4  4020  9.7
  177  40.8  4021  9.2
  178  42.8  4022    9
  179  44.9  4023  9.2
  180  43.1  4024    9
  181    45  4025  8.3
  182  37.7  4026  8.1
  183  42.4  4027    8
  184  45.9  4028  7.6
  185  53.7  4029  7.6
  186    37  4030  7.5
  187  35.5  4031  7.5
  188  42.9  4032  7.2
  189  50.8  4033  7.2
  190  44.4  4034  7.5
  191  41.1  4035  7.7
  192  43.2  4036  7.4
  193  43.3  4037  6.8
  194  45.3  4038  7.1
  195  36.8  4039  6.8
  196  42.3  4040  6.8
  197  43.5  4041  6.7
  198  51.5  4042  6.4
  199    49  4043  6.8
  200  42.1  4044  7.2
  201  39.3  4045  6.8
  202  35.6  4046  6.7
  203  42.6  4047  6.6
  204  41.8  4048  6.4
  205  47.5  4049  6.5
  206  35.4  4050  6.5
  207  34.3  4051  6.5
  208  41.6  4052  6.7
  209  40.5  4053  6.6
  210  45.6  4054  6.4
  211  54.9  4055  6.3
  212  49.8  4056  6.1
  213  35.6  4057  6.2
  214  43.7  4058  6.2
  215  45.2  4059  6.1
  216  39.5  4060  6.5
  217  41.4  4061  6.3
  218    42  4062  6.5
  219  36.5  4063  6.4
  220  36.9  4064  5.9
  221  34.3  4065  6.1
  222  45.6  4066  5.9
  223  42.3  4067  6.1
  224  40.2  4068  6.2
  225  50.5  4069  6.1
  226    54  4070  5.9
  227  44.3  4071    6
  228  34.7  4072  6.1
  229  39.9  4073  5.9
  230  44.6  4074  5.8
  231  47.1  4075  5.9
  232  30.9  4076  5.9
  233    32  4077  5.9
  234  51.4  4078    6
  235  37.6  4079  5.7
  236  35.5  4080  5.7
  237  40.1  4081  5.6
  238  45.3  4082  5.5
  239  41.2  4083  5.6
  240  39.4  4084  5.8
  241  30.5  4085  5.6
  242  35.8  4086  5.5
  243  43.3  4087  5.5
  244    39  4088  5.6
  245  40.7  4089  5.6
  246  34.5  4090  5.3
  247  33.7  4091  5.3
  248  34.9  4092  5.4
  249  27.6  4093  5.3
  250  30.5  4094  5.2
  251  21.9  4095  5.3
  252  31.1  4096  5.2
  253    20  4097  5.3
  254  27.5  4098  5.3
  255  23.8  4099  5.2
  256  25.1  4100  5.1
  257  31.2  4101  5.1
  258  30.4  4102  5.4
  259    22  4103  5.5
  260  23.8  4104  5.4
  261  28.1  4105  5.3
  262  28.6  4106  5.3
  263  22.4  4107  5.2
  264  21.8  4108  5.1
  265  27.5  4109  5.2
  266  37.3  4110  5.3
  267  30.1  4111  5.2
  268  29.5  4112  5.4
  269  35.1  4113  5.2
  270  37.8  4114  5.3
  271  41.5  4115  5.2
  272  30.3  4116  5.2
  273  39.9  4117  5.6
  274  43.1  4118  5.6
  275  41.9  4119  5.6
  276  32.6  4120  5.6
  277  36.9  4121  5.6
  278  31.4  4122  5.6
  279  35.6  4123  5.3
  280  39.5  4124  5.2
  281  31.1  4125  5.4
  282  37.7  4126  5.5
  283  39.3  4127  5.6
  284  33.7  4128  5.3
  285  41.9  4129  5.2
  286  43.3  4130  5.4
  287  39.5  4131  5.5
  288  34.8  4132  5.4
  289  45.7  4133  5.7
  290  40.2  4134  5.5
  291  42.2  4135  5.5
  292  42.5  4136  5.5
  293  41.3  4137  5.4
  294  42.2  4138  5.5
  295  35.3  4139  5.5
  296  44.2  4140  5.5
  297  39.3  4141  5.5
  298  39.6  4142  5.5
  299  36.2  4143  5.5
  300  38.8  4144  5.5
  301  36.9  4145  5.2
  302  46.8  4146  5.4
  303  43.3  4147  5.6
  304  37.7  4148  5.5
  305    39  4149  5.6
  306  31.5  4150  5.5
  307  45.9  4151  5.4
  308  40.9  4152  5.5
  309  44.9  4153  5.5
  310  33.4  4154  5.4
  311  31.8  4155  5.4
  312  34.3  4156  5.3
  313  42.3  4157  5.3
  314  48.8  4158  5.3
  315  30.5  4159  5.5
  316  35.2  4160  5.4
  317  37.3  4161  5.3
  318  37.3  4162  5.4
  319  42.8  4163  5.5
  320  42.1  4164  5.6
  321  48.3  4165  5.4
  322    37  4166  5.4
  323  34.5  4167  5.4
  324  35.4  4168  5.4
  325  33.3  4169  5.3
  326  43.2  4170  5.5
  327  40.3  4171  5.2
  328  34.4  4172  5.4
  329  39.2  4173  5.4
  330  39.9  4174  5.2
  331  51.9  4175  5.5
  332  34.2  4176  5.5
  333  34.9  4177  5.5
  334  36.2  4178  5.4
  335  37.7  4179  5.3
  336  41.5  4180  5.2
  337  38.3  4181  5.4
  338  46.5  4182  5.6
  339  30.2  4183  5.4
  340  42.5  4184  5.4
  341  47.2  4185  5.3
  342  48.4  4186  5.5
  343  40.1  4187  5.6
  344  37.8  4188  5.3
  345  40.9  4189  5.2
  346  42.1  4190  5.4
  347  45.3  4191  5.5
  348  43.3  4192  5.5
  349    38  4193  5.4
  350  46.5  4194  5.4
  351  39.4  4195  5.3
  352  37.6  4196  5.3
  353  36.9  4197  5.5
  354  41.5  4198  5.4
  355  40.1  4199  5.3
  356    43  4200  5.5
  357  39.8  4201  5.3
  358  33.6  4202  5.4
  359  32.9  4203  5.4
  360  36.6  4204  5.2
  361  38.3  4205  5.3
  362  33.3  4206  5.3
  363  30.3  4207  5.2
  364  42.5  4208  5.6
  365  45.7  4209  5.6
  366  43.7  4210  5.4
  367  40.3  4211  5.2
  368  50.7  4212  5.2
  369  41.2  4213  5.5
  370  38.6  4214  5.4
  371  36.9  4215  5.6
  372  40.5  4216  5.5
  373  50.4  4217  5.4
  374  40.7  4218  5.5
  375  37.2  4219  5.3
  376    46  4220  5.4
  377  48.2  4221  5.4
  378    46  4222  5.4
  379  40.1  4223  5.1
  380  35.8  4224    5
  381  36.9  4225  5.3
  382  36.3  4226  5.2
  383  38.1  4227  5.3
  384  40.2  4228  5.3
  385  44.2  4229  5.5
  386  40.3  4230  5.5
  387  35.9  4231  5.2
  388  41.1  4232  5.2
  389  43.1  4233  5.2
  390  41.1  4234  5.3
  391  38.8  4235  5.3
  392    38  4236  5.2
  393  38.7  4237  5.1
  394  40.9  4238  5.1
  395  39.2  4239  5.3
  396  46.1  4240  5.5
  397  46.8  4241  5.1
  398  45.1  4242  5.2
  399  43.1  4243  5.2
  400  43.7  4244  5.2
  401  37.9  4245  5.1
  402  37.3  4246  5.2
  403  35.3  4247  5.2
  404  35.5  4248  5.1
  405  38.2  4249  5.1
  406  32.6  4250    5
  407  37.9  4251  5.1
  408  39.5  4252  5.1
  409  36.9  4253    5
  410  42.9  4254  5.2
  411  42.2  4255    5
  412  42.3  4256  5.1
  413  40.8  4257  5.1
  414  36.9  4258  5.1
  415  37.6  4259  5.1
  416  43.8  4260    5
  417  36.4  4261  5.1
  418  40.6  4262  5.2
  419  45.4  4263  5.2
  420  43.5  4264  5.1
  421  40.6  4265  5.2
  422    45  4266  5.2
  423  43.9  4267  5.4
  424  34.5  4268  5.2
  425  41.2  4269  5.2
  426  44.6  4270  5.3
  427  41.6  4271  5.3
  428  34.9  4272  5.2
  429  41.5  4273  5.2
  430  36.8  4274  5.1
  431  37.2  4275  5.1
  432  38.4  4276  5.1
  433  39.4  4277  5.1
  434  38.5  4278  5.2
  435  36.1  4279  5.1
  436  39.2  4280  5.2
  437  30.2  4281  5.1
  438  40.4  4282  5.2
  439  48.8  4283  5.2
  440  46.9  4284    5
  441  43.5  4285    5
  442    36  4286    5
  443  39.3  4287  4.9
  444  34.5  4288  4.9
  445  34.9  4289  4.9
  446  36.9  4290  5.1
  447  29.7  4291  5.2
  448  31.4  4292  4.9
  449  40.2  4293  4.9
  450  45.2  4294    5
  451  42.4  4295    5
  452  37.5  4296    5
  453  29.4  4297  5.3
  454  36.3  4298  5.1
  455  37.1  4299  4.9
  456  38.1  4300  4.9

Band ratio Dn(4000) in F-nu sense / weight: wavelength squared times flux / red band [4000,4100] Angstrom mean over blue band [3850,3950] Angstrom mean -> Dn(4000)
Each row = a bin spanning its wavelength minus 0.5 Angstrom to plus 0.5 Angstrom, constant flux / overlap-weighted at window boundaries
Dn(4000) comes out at 1.3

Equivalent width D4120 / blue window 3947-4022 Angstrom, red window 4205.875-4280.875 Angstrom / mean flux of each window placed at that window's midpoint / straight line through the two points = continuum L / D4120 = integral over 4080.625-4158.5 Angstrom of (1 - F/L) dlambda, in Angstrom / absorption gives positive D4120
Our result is 6.3 Angstrom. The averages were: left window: 37.4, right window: 40.3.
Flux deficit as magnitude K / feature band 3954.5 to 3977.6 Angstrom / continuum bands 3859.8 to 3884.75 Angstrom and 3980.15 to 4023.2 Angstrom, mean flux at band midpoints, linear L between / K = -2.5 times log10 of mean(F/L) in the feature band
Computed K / 0.47 mag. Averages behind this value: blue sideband 36.1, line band 26.7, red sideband 42.9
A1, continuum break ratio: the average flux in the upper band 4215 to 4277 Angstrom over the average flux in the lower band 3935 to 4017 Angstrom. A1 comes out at 1.1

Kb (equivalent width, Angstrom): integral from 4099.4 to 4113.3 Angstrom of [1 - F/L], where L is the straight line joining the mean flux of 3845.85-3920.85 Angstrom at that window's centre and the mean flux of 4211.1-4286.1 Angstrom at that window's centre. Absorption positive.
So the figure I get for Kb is 3.7 Angstrom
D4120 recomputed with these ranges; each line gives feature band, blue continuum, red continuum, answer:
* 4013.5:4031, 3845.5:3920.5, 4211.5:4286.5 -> -3.7 Angstrom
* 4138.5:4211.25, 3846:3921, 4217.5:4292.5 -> -1.5 Angstrom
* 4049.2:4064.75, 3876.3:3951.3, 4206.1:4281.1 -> -2.3 Angstrom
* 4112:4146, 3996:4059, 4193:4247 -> 2.8 Angstrom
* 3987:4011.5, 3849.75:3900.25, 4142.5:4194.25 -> -3.9 Angstrom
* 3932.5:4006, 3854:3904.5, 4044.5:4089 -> 5.1 Angstrom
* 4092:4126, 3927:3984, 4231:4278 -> 4.7 Angstrom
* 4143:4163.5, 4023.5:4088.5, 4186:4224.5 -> 1.1 Angstrom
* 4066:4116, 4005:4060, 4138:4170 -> 8.2 Angstrom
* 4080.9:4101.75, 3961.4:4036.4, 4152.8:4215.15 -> 3.3 Angstrom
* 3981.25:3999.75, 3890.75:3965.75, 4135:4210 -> -3.5 Angstrom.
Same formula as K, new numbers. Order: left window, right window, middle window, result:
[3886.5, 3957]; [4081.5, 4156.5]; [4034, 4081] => -0.20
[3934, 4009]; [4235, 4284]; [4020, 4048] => -0.19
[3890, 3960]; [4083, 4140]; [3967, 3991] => 0.05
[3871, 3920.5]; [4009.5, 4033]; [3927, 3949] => 0.14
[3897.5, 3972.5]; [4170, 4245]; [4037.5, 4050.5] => -0.18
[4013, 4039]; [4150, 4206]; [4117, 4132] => 0.10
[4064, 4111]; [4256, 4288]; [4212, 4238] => -0.06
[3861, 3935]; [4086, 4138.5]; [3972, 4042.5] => -0.23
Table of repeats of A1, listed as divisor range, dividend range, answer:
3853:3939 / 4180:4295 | 1.19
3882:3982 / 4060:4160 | 1.15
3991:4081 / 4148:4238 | 0.93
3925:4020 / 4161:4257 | 1.12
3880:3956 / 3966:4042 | 1.20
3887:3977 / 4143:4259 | 1.25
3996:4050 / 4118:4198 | 0.90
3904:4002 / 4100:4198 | 1.08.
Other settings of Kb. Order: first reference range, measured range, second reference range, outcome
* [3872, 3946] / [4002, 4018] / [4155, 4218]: -3.5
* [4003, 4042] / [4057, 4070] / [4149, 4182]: 0.2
